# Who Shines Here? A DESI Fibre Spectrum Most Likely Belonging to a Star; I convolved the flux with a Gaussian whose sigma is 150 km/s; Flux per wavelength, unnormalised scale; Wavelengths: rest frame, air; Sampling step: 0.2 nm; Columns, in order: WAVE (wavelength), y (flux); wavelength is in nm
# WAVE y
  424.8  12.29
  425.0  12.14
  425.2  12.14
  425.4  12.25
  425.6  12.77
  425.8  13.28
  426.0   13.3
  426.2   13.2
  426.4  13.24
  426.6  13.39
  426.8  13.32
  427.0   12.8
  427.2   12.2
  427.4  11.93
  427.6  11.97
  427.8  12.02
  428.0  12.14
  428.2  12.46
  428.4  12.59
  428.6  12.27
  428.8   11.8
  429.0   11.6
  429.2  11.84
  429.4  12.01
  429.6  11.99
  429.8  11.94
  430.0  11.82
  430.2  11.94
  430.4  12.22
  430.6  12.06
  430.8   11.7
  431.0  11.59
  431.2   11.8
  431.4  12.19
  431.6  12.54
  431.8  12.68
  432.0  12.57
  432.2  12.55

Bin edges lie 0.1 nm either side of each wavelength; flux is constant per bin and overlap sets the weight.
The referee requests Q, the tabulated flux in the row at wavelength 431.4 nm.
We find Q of 12.19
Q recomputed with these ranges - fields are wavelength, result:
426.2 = 13.2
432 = 12.57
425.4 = 12.25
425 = 12.14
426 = 13.3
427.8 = 12.02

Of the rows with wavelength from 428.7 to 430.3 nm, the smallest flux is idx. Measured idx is 11.6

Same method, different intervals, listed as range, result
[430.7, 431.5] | 11.59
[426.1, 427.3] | 12.2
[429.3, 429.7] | 11.99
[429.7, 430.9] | 11.7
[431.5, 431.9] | 12.54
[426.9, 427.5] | 11.93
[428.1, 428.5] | 12.46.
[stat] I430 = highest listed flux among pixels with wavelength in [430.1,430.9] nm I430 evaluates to 12.22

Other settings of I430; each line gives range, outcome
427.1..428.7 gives 12.59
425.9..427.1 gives 13.39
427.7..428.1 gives 12.14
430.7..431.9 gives 12.68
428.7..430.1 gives 12.01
